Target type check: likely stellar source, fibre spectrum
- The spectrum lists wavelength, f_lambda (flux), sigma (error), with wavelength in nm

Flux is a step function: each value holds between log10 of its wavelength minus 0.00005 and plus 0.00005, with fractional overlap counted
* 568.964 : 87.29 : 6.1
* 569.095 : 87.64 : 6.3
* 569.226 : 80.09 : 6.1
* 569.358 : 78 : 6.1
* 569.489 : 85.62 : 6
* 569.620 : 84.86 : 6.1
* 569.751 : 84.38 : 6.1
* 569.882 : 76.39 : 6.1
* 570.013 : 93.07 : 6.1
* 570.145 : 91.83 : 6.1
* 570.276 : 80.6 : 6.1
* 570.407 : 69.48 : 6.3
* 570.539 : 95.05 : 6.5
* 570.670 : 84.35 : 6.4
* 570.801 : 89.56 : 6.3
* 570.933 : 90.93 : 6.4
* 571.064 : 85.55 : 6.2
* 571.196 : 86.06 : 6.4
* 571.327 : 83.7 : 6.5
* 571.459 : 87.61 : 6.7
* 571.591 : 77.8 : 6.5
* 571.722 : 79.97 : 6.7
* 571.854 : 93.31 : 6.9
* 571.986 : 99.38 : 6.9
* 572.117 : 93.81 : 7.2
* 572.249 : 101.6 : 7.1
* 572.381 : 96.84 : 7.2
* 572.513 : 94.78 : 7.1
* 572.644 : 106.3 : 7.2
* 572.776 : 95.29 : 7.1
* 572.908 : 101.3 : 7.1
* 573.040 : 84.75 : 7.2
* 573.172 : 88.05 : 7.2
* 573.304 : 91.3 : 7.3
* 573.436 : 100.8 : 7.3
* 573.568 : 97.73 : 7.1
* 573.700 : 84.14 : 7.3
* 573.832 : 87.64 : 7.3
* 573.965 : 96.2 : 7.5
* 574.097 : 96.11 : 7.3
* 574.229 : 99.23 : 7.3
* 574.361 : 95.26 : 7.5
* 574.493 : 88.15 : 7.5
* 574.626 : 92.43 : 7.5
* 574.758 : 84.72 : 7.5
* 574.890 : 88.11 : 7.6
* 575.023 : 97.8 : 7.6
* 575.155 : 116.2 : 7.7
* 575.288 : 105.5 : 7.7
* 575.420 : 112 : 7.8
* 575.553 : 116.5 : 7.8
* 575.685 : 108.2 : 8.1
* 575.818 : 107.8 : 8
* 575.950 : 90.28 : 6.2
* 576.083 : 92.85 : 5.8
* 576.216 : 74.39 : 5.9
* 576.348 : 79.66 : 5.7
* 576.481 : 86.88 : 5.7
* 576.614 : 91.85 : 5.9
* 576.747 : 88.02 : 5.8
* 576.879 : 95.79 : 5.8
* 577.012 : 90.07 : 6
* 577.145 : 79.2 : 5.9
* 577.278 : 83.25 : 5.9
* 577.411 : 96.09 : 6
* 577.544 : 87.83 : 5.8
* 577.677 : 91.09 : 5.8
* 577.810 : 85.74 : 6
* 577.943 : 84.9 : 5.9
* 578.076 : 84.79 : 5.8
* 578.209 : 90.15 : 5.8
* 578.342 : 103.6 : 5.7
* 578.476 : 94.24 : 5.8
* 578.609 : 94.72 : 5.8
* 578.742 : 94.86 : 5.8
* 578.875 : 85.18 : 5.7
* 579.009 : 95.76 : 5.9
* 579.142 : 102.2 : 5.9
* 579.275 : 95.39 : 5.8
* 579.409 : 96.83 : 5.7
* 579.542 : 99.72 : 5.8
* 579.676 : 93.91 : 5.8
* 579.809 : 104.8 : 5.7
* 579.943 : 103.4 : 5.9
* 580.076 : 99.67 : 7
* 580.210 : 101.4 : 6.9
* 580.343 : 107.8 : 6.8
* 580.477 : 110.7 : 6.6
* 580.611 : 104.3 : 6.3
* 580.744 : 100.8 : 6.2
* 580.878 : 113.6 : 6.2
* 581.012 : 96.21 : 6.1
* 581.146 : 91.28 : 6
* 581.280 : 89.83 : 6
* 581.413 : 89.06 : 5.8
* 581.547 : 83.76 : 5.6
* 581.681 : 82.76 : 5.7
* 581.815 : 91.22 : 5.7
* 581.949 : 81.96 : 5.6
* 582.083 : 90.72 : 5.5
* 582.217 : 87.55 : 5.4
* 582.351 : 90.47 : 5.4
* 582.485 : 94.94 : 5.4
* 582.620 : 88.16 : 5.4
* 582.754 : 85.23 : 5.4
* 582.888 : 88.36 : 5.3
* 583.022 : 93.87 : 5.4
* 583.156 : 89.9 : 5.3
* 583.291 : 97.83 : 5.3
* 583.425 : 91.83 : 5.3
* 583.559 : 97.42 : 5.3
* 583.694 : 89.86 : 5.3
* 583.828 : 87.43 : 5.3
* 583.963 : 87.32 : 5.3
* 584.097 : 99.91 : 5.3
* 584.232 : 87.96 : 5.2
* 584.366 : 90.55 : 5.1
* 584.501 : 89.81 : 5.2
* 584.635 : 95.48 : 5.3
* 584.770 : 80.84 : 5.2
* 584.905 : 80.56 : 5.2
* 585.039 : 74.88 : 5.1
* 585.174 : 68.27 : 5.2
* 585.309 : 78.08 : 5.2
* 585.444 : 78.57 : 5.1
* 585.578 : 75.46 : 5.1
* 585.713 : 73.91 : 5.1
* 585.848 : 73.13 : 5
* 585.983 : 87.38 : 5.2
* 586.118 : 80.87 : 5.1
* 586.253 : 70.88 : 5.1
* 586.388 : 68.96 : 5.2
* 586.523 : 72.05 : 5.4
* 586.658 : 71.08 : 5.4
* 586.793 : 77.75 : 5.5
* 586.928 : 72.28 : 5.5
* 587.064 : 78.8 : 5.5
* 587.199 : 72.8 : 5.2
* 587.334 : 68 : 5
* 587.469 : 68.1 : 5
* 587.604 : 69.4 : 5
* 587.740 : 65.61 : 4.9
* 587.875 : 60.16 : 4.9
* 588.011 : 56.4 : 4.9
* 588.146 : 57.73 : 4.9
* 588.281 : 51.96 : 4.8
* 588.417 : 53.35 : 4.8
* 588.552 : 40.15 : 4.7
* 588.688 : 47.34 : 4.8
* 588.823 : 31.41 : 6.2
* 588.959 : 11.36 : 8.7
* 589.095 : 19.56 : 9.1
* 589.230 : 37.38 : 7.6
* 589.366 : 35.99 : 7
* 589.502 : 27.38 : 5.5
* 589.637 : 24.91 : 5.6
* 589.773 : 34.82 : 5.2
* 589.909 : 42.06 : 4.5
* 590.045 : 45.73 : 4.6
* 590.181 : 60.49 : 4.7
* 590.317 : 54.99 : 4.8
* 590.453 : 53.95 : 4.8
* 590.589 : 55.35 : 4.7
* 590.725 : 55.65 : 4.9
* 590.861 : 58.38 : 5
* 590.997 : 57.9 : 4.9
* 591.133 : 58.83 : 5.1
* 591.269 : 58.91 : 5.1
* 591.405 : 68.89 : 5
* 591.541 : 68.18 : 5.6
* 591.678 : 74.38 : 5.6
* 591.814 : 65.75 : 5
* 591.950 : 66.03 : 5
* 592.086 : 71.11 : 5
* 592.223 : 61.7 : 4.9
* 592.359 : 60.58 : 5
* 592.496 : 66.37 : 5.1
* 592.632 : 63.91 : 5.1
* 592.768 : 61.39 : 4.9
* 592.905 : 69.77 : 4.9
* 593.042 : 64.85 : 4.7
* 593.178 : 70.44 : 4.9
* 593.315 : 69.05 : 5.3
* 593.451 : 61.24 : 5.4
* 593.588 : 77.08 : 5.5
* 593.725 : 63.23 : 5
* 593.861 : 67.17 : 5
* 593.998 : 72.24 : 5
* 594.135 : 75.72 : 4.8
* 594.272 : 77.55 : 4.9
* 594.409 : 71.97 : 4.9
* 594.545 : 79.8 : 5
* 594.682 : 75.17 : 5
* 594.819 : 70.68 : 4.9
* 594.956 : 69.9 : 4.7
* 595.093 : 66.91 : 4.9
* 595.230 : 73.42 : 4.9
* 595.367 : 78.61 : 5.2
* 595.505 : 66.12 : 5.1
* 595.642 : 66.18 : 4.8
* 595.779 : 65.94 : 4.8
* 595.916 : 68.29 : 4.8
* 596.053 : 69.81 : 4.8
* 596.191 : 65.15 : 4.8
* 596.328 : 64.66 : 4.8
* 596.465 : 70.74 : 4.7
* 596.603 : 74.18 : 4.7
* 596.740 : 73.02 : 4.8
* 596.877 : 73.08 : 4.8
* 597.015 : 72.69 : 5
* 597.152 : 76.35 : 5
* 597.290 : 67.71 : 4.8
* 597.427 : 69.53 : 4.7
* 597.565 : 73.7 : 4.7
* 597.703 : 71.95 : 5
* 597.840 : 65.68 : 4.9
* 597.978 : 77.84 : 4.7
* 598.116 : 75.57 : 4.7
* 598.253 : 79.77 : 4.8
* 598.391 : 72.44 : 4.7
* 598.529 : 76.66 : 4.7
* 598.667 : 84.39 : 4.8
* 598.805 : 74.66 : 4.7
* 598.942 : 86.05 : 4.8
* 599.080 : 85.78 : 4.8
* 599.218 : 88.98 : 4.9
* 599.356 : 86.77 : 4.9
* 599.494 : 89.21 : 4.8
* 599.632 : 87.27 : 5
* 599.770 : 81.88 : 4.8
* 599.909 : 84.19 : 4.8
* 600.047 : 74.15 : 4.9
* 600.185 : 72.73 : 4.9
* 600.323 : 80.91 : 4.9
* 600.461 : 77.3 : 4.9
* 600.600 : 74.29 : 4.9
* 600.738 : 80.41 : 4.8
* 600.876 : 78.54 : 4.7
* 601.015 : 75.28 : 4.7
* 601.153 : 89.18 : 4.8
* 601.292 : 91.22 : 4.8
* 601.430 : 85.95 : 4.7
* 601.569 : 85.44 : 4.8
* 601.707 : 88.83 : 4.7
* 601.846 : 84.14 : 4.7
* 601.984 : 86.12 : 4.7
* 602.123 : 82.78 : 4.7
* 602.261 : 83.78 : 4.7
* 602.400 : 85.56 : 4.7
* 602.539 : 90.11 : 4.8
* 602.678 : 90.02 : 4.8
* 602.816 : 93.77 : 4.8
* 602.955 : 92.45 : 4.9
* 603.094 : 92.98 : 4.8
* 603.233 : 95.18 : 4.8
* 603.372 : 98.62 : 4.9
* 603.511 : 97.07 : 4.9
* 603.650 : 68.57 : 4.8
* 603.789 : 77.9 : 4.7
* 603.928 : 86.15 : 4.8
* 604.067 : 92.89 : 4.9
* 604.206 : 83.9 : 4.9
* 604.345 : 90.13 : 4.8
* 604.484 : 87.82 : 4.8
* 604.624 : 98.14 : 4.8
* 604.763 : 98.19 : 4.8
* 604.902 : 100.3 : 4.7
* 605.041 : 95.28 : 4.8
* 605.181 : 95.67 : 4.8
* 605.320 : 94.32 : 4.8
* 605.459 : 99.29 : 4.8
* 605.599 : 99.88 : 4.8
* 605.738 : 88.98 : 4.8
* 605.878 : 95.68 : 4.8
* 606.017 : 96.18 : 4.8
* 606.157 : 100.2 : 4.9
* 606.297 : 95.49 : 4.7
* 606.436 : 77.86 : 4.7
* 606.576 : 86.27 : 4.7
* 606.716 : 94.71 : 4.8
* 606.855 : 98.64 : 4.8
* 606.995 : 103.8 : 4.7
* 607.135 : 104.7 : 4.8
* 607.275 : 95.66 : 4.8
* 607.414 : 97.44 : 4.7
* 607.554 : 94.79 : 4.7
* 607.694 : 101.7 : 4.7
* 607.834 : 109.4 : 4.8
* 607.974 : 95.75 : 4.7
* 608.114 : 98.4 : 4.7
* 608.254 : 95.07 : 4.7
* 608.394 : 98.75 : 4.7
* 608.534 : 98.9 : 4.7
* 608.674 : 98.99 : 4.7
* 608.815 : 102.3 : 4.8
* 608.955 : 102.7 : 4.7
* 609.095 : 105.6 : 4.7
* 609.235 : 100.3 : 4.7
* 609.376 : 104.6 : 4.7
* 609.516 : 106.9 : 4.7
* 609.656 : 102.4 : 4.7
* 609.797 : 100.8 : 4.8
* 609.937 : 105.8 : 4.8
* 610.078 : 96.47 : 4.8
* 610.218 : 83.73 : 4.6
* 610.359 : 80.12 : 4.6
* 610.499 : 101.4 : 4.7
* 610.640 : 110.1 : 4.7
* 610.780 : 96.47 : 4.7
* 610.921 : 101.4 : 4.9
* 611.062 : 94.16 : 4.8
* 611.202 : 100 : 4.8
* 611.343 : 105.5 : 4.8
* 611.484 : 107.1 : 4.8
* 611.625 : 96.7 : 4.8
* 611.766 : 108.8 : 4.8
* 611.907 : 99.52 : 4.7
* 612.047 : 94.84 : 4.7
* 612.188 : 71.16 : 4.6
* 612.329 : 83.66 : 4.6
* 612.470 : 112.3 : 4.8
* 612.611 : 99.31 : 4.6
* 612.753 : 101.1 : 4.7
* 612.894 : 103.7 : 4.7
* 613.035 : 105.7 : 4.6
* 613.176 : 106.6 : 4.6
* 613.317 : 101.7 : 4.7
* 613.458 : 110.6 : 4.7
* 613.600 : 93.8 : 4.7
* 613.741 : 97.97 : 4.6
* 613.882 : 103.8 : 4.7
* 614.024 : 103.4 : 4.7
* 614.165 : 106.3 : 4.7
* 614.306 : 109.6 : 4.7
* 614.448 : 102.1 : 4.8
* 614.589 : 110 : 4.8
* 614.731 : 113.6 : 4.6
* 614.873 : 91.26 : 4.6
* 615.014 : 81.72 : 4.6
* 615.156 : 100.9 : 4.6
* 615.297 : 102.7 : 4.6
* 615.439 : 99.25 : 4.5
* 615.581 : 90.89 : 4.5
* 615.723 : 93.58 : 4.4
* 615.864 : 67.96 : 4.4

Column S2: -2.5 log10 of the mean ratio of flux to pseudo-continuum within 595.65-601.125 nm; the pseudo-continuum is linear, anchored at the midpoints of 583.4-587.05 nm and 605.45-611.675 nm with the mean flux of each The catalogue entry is 0.20 mag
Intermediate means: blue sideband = 81.4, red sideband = 98.5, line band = 76.1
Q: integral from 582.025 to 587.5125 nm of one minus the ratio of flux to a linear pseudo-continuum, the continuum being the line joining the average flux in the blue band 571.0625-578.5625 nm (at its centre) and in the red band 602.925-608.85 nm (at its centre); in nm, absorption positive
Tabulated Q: 0.62 nm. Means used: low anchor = 92.9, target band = 82.9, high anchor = 94.7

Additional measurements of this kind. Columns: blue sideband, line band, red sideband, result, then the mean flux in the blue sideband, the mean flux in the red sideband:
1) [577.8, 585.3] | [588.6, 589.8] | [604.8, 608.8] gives 0.82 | 92.5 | 96.9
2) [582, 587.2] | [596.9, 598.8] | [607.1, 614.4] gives 0.37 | 83.7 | 100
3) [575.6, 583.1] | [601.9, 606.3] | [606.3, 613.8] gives 0.28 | 93.2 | 99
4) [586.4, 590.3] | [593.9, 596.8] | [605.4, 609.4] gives -0.10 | 52.2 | 97.9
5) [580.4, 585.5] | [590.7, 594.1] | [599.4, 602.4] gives 0.81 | 90.1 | 82.7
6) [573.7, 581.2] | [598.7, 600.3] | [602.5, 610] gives 0.22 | 95.5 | 95.9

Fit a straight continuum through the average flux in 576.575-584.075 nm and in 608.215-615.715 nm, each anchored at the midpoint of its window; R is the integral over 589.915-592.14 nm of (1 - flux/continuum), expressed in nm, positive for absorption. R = 0.82 nm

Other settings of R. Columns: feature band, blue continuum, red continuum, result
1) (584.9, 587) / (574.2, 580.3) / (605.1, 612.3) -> 0.45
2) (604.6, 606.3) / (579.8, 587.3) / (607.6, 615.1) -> 0.01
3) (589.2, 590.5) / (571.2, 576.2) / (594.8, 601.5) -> 0.64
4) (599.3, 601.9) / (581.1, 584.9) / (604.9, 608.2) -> 0.34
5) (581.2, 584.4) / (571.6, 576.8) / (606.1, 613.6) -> 0.20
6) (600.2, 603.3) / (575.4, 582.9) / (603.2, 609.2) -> 0.32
